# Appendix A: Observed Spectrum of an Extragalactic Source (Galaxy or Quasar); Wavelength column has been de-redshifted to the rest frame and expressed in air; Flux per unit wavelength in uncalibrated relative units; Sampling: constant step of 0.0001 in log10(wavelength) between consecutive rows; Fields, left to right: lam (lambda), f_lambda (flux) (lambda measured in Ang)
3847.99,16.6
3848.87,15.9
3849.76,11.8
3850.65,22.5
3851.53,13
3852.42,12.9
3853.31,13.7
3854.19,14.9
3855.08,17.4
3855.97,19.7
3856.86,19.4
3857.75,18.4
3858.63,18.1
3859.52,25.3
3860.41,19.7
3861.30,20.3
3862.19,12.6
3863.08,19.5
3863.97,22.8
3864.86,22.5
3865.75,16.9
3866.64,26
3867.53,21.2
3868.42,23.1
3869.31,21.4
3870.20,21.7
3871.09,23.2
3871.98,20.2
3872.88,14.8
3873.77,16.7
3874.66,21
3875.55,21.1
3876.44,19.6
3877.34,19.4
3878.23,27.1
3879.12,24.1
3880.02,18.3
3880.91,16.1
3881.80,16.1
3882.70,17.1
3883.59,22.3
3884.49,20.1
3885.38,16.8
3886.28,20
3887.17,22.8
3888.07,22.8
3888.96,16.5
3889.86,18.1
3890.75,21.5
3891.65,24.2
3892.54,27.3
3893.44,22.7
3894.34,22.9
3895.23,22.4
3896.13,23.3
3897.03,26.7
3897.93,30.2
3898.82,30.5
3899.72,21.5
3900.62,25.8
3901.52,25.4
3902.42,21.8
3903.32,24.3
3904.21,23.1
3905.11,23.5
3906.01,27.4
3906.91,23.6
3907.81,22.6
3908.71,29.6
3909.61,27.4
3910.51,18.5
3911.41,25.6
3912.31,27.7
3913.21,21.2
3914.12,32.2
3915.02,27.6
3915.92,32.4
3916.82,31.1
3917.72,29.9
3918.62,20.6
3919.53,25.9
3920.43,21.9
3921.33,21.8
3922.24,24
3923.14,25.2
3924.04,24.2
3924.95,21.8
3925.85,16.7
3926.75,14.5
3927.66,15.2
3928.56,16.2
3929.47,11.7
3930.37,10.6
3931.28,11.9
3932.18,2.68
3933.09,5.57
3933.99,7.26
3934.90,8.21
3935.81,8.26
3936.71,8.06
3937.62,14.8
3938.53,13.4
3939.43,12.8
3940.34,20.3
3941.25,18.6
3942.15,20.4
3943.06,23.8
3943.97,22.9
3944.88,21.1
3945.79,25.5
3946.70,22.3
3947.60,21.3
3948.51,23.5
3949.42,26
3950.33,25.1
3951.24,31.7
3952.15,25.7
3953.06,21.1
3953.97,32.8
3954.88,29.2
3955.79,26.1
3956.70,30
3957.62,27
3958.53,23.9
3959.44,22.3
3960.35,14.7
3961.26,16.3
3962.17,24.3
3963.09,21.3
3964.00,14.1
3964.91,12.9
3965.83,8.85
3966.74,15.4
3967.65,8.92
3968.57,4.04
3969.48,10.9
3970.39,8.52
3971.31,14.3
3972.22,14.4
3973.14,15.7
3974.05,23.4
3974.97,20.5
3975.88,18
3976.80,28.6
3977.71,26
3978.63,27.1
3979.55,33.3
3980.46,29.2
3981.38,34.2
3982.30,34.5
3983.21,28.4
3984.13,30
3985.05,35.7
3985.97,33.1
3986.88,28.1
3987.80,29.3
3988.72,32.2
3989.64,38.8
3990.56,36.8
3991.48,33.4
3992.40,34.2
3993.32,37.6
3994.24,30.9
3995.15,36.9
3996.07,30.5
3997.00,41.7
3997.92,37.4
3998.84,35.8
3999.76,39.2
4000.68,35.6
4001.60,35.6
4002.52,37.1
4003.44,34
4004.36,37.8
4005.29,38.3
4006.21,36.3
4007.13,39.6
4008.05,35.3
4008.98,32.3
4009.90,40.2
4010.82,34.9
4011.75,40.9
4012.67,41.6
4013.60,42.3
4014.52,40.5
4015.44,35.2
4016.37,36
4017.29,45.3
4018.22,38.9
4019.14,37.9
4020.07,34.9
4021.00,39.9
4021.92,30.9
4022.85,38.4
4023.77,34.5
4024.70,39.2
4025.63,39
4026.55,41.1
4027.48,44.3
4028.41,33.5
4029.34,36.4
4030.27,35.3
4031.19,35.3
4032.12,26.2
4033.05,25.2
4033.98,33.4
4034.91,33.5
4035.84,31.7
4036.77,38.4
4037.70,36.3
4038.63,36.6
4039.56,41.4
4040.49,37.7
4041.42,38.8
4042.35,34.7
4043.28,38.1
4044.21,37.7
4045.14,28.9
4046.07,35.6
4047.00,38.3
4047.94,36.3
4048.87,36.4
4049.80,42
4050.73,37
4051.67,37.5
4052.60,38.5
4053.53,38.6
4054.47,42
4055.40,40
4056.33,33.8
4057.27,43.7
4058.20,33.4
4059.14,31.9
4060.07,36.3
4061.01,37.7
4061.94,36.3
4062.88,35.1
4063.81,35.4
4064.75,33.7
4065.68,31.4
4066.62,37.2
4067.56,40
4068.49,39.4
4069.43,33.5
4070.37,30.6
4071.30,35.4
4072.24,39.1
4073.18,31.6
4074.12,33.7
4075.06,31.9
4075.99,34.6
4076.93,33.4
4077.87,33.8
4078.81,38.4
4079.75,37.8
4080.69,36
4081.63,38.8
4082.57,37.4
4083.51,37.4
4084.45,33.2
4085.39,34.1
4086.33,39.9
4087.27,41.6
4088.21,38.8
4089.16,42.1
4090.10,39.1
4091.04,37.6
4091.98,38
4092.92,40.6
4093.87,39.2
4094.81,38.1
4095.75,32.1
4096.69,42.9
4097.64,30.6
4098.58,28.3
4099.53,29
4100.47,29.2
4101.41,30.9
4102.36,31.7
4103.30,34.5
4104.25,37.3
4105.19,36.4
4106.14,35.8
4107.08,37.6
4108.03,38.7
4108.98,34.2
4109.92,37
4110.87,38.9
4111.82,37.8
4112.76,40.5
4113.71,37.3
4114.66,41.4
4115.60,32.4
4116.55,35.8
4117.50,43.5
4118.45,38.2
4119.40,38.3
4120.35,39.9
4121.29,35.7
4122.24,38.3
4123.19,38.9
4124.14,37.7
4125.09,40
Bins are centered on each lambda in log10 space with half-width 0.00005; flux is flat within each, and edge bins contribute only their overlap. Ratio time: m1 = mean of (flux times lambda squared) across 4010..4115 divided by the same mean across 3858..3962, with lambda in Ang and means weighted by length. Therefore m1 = 1.8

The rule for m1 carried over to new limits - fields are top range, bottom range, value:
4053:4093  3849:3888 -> 2.10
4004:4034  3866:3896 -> 1.90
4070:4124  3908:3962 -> 1.88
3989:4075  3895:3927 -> 1.56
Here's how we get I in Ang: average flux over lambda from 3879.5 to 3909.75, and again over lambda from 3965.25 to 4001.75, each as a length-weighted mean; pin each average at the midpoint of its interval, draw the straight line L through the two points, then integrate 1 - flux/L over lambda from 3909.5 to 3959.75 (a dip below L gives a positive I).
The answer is 7.7 Ang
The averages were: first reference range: 22.7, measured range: 21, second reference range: 27.3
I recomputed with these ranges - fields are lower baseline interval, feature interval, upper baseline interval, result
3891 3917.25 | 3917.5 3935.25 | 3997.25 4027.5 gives 7.1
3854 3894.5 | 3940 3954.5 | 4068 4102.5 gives 1.0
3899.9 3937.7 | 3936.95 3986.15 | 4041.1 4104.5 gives 5.9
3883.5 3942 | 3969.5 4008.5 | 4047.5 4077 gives -2.8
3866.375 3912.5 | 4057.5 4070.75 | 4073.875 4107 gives -0.5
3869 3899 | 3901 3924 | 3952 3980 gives -5.0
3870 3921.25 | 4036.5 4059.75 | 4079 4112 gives -2.9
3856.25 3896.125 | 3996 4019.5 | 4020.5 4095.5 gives -4.2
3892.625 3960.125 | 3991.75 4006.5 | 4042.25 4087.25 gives -3.3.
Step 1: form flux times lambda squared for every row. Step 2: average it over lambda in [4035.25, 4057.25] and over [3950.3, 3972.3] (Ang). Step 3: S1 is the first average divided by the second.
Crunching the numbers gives 2.02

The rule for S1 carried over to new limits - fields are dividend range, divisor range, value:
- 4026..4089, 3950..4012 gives 1.34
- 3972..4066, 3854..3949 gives 1.80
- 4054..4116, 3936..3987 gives 1.77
